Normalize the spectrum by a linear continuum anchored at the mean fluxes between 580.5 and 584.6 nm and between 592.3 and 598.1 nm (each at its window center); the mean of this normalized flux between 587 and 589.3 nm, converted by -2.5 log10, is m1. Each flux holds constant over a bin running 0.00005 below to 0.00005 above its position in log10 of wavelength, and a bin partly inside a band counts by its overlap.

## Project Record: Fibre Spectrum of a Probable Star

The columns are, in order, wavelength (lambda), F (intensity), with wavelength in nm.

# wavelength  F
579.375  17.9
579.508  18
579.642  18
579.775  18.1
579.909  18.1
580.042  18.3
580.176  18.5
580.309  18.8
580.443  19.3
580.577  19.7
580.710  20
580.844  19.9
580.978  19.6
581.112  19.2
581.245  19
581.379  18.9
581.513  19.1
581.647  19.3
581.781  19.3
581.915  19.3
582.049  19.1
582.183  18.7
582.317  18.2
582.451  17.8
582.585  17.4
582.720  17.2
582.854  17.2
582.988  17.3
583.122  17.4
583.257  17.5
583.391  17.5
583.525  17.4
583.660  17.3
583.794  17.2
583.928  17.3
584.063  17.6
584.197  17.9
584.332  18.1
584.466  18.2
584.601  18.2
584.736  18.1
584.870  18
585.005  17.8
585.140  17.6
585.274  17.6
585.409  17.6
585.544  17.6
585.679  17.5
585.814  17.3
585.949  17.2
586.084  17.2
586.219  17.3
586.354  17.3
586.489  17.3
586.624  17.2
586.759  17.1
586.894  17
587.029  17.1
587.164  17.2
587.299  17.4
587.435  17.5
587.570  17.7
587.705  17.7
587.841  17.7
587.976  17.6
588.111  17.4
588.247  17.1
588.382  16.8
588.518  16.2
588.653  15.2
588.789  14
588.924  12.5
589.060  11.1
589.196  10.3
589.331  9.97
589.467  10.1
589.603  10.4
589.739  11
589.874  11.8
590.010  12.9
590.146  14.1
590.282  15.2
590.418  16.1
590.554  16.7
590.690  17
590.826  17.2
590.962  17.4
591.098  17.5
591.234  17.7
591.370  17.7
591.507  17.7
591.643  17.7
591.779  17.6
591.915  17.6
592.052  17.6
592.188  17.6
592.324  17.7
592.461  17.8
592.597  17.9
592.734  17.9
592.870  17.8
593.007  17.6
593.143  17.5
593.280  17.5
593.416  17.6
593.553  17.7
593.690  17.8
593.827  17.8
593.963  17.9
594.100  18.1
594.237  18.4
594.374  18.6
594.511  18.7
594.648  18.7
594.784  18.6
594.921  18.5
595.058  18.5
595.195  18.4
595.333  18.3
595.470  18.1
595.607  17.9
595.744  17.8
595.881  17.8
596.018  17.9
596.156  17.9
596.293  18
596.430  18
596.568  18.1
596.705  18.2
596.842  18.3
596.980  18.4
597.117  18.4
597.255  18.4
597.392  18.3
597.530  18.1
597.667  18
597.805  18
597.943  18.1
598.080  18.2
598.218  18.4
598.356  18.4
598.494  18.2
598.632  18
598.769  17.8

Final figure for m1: 0.155 mag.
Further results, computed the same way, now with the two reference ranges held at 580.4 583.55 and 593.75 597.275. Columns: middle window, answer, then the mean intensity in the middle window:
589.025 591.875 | 0.240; 14.7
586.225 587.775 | 0.068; 17.3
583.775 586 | 0.047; 17.7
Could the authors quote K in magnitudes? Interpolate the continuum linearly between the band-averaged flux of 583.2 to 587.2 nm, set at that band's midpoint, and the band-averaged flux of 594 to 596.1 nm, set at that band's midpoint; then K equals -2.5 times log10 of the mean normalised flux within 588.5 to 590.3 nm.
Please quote 0.40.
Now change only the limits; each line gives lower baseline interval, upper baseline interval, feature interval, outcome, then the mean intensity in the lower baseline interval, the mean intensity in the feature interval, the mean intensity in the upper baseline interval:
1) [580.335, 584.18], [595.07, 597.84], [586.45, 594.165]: 0.12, 18.4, 16.2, 18.1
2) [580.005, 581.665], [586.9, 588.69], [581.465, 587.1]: 0.03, 19.2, 17.7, 17.2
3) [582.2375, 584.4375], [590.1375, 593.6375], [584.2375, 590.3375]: 0.10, 17.5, 15.9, 17.3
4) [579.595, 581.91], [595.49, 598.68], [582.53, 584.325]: 0.09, 19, 17.4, 18.1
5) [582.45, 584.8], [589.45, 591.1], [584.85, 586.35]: -0.05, 17.6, 17.5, 14.4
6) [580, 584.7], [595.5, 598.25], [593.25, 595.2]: 0.00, 18.4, 18.2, 18.1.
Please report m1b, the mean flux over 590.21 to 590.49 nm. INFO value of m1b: 15.6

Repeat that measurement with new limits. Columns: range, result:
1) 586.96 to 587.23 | 17.2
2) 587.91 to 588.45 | 17.2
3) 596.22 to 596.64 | 18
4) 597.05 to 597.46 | 18.4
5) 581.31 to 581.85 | 19.1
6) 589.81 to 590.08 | 12.4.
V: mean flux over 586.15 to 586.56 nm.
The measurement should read 17.3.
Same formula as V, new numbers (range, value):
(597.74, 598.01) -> 18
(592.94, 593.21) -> 17.6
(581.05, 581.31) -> 19.2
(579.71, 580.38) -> 18.4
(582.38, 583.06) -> 17.4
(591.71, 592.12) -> 17.6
